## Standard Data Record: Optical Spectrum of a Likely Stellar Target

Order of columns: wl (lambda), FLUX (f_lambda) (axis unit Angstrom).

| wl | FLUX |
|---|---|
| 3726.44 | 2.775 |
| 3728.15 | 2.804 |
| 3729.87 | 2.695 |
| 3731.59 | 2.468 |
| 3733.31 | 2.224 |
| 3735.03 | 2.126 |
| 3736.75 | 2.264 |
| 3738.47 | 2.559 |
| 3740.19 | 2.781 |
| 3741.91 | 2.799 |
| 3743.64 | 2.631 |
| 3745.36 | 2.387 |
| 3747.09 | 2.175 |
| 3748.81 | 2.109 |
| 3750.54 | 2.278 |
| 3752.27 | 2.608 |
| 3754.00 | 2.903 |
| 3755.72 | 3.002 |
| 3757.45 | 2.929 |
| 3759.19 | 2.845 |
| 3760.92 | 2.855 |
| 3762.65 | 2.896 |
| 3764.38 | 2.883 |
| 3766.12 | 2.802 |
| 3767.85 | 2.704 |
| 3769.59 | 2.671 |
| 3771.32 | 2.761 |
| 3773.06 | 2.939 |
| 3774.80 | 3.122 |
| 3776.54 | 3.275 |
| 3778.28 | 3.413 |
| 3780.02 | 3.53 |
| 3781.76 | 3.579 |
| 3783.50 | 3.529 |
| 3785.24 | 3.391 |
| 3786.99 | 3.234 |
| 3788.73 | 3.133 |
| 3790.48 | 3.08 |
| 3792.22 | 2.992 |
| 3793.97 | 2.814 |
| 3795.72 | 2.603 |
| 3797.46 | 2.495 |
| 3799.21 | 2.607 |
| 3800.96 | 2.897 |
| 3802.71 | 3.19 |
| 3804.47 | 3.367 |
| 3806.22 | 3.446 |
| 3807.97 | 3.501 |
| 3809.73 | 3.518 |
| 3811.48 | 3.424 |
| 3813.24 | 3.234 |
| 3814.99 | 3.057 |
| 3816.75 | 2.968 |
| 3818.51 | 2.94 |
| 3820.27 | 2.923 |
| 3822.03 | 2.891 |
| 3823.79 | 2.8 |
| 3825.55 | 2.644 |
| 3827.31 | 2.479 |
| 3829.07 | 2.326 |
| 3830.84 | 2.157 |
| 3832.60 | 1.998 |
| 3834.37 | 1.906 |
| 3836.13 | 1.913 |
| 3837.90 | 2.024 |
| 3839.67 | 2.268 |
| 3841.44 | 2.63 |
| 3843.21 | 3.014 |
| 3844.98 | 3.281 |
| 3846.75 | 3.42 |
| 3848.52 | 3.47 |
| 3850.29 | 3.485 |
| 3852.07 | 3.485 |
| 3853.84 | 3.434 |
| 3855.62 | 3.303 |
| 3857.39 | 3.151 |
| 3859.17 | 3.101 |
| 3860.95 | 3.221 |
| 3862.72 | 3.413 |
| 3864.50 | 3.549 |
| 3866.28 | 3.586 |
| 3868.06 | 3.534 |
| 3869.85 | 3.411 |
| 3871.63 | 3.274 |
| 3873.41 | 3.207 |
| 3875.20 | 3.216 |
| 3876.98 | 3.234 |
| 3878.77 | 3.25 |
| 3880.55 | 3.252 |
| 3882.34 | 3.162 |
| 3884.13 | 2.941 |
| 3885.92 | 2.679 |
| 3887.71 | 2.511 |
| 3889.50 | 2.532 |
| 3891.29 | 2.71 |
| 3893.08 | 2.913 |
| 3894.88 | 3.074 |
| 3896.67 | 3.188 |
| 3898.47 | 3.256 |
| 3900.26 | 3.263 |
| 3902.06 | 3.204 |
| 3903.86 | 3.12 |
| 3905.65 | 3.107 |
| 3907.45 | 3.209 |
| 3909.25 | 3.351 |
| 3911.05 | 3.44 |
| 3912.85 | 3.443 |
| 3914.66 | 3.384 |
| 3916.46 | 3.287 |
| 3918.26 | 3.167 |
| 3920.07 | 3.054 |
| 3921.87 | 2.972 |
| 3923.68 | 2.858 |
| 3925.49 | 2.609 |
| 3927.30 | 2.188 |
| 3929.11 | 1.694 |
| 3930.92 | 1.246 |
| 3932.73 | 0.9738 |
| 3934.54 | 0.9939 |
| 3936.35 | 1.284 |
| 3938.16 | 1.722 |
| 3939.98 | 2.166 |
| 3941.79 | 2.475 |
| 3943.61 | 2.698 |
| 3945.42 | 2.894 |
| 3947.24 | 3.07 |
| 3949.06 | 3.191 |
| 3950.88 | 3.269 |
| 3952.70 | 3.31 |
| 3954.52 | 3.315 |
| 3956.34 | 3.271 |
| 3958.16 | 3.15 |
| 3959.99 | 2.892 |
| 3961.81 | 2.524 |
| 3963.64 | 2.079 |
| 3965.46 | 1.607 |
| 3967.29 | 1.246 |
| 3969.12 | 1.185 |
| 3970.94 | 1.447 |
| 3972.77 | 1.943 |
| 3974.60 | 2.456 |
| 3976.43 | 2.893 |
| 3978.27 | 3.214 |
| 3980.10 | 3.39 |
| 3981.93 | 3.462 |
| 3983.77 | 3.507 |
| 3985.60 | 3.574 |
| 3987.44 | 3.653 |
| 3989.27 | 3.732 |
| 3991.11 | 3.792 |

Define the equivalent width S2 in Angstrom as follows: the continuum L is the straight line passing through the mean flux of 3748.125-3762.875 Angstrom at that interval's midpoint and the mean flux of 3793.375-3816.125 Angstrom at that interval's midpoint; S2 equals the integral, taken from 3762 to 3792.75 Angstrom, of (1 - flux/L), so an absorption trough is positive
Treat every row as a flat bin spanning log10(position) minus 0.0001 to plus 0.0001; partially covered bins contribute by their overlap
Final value -2.4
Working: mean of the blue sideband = 2.71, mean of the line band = 3.11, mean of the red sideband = 3.09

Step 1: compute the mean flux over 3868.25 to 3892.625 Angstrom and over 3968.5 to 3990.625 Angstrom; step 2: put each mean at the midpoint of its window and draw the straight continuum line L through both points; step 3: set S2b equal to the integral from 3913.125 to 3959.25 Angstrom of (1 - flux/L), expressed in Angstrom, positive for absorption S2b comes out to 6.0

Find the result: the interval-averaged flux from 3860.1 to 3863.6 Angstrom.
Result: 3.33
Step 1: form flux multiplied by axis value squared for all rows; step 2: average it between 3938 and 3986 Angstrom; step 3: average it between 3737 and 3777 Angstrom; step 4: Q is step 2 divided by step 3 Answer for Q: 1.09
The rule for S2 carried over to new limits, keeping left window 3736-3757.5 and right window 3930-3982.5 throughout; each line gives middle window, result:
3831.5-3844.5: 1.1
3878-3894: -2.9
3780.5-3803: -4.7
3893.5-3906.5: -3.9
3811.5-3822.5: -2.4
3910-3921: -4.0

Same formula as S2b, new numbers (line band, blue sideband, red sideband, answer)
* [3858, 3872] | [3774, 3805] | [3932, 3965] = -2.7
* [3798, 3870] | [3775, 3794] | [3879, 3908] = 3.8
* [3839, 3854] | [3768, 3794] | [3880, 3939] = -1.2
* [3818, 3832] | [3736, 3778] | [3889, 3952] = 0.5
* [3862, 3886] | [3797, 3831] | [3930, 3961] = -4.8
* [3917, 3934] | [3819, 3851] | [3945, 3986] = 2.5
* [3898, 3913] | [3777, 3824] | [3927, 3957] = -4.2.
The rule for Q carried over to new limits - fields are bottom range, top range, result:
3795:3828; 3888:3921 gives 1.10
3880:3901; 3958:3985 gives 0.87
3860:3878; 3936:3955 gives 0.84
